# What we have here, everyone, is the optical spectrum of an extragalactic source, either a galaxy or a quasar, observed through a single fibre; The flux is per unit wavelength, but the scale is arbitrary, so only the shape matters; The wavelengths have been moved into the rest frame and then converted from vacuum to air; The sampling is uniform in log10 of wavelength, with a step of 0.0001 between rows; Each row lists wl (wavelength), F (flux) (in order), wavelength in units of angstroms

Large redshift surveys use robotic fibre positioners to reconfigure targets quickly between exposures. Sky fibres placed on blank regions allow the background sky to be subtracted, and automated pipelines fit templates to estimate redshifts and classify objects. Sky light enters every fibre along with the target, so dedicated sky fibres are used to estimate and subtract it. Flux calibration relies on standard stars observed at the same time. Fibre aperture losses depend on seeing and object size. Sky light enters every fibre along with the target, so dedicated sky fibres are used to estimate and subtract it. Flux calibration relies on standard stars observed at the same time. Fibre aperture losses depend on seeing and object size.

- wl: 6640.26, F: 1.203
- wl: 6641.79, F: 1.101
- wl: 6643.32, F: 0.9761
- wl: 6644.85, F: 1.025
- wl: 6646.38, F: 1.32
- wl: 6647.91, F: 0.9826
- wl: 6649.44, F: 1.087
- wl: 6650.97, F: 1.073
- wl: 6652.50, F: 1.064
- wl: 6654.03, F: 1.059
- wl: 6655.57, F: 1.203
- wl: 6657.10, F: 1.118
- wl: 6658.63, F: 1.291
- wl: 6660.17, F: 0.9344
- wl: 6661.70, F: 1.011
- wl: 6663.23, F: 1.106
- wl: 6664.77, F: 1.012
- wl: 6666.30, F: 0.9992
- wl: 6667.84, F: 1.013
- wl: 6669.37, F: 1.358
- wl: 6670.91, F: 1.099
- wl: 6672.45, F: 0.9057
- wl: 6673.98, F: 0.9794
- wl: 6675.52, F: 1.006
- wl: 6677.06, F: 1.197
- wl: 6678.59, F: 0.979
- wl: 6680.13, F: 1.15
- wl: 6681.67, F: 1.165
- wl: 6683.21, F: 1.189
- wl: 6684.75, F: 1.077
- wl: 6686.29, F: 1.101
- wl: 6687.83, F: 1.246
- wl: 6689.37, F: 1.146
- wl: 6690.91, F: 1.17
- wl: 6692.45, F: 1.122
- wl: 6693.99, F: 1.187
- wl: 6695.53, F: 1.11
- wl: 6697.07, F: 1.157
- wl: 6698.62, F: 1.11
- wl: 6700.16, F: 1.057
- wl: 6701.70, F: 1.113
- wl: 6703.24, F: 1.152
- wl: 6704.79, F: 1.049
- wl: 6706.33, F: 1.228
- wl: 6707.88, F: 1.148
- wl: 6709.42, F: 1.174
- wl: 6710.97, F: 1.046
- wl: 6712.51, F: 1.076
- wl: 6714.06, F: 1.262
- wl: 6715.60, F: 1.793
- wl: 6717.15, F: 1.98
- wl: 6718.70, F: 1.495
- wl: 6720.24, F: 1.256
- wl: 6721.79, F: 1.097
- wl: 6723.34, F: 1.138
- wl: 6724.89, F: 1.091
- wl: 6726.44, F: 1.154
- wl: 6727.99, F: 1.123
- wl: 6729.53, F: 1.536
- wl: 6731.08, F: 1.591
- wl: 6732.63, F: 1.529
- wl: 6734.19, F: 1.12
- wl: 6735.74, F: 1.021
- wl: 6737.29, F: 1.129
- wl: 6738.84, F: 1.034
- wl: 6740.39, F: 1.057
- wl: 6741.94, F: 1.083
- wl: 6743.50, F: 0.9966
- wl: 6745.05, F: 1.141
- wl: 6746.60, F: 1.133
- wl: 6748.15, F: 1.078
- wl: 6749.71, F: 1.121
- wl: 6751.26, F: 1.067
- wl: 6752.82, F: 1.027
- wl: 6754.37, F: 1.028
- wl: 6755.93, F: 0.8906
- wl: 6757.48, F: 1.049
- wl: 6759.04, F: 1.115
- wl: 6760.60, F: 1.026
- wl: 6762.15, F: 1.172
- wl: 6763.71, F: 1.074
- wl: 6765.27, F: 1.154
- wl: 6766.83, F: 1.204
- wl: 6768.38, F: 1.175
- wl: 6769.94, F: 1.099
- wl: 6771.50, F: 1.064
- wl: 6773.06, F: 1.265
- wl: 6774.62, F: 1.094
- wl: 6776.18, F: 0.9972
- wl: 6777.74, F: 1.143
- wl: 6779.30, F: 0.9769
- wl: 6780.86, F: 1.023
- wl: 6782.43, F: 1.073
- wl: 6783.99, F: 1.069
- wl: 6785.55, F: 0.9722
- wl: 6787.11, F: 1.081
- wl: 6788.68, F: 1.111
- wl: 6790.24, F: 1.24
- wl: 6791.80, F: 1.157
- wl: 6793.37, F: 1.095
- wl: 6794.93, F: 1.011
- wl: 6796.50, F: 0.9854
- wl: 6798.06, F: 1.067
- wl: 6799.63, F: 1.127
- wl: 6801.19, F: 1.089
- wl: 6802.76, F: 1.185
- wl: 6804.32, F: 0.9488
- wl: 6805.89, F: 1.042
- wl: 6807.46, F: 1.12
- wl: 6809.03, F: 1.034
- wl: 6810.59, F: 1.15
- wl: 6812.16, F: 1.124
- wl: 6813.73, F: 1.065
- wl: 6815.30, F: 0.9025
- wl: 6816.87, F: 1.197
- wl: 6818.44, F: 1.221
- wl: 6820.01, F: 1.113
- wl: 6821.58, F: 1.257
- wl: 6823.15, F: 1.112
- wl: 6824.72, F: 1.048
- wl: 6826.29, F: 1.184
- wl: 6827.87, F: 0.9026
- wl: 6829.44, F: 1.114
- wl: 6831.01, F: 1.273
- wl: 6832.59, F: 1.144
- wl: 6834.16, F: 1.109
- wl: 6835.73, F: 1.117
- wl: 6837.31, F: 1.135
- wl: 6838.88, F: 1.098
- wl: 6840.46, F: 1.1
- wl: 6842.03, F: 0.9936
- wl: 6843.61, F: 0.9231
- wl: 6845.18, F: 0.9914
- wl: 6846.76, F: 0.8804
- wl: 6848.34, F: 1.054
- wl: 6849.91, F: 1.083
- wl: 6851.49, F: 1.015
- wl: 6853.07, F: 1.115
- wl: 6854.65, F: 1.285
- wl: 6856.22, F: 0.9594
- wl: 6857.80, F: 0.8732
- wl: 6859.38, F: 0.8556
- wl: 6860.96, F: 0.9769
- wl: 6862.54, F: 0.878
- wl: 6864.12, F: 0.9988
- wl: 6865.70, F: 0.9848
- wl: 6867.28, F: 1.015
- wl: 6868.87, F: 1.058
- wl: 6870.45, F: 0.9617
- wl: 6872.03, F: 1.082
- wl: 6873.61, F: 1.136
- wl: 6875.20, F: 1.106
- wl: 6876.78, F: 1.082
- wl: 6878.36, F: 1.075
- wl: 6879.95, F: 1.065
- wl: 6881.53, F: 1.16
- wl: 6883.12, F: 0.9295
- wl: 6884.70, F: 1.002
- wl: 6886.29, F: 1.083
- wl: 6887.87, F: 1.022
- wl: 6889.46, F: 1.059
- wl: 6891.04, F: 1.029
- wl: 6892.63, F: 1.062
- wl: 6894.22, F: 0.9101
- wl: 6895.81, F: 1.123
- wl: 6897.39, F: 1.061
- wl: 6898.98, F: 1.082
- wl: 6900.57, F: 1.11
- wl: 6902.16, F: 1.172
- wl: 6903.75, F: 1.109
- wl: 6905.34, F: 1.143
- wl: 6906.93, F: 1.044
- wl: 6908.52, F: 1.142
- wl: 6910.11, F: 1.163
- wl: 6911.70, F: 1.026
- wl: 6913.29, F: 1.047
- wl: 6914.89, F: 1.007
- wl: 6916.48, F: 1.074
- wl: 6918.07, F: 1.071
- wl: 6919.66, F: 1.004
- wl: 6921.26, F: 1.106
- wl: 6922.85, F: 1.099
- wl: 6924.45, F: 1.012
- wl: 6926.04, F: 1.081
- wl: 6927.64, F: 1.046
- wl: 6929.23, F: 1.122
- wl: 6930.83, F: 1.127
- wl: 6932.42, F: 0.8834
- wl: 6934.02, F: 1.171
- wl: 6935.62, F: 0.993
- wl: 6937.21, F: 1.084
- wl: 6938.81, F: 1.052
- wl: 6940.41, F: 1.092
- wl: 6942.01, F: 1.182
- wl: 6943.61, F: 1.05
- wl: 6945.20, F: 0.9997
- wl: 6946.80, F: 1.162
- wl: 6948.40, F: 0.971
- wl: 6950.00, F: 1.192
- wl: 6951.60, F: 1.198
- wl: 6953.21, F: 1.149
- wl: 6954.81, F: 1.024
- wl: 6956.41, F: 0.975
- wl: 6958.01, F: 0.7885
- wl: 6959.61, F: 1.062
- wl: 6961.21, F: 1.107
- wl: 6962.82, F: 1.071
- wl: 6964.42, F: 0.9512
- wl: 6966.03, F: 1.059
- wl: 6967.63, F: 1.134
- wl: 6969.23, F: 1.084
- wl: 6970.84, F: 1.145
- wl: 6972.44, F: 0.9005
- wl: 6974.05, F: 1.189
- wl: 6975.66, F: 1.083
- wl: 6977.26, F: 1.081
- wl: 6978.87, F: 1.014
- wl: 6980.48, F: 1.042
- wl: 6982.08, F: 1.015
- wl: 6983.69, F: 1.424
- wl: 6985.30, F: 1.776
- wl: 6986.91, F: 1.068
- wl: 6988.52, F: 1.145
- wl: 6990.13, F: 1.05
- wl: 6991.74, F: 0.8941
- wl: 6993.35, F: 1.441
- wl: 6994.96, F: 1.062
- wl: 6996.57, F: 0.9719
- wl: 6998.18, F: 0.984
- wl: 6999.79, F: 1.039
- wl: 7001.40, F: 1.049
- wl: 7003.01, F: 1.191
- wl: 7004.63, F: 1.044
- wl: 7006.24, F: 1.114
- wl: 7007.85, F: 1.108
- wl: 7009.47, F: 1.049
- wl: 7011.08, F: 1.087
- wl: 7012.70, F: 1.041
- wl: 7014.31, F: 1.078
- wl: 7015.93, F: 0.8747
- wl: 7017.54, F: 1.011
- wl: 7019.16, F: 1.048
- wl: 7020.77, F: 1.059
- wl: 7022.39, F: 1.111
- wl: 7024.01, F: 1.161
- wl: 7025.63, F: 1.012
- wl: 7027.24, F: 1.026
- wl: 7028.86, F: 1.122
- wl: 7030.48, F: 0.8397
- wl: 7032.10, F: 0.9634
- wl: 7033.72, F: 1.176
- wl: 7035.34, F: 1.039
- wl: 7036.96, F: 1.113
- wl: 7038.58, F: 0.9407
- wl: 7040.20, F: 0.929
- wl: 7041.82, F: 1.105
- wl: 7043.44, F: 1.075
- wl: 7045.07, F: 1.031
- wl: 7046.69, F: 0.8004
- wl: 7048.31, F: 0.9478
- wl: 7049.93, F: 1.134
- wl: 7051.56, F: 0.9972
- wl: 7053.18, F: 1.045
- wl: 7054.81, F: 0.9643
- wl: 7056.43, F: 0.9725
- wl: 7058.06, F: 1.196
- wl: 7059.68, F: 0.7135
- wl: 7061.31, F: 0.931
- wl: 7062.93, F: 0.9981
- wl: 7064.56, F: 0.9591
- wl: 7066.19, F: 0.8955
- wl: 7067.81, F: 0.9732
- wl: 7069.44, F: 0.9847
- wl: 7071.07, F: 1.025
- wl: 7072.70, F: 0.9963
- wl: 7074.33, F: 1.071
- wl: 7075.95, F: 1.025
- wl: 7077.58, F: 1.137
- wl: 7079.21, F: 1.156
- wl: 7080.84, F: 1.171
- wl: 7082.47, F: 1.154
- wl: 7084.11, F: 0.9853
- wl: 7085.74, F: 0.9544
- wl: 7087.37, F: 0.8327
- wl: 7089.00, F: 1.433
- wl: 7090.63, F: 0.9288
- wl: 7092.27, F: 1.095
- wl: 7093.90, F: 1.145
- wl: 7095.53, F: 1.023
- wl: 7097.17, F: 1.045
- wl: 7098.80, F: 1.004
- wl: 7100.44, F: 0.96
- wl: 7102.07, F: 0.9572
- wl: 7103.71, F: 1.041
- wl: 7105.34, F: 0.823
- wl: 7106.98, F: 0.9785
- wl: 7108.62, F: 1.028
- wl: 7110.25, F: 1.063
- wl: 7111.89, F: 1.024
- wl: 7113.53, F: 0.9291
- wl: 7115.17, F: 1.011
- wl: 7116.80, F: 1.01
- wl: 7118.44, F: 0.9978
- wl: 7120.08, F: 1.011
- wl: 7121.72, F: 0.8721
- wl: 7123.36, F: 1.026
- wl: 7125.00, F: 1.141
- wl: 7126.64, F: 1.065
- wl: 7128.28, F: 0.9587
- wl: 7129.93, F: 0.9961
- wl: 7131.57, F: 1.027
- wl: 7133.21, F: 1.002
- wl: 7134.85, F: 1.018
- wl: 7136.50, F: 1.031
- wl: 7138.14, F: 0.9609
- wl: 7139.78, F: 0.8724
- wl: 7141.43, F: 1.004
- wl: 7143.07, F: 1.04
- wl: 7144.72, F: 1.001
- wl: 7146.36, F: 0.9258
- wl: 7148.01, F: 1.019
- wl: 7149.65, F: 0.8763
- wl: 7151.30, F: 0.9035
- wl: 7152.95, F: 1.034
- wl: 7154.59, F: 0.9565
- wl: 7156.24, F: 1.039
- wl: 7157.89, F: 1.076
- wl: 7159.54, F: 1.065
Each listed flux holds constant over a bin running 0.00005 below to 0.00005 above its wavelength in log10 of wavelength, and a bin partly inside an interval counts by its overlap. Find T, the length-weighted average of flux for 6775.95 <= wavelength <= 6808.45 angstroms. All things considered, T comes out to 1.07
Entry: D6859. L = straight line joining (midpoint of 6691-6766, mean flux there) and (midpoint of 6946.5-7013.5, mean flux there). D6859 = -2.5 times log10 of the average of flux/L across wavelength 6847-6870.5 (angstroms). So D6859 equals 0.13 mag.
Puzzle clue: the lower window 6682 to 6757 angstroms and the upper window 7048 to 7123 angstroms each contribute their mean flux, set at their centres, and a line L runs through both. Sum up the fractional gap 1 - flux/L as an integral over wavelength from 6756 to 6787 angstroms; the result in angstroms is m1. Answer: 1.8 angstroms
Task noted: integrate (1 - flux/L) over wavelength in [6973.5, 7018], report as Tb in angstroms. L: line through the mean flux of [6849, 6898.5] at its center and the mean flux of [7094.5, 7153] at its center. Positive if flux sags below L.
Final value -4.0 angstroms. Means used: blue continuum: 1.03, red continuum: 0.991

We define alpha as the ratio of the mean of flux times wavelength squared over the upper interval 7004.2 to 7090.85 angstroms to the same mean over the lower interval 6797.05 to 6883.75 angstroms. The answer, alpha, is 1.0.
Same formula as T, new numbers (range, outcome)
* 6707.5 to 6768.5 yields 1.18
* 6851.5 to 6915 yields 1.05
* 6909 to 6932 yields 1.07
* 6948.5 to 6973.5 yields 1.05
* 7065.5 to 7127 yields 1.03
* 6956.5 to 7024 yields 1.08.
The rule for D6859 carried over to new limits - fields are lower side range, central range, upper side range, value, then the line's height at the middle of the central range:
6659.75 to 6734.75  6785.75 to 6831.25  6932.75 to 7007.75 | 0.04 mag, 1.14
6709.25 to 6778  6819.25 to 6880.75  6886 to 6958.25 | 0.06 mag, 1.11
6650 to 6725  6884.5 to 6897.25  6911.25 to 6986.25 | 0.06 mag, 1.1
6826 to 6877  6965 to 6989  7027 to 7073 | -0.13 mag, 1.01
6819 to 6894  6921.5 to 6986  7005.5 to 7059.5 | -0.05 mag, 1.04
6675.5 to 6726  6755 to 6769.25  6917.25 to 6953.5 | 0.07 mag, 1.16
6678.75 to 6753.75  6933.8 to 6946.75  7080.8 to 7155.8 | 0.01 mag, 1.09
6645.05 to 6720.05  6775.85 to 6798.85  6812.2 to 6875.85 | 0.02 mag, 1.09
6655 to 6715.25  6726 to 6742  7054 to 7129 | -0.11 mag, 1.11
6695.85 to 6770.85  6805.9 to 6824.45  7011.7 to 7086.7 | 0.02 mag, 1.13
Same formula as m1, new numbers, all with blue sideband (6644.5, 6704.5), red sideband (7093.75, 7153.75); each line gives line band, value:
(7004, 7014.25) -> -0.53 angstroms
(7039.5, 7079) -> 0.42 angstroms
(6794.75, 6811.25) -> 0.03 angstroms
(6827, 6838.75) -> -0.53 angstroms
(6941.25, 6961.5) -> -0.56 angstroms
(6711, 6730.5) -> -4.14 angstroms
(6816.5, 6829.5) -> -0.71 angstroms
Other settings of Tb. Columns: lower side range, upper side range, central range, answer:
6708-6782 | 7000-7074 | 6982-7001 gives -2.09 angstroms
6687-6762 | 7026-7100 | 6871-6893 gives 0.84 angstroms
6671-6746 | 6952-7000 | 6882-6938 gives 2.54 angstroms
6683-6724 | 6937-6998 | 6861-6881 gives 1.79 angstroms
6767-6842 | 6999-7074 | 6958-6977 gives -0.28 angstroms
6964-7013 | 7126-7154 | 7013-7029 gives 0.49 angstroms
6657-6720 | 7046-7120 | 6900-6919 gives -0.25 angstroms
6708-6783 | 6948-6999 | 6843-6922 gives 5.60 angstroms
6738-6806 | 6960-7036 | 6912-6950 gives 0.64 angstroms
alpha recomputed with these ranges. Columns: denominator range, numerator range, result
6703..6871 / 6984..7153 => 1.01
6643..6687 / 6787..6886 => 1.03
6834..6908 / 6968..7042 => 1.07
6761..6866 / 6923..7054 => 1.04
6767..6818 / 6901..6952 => 1.04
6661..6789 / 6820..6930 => 0.97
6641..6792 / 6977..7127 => 1.01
